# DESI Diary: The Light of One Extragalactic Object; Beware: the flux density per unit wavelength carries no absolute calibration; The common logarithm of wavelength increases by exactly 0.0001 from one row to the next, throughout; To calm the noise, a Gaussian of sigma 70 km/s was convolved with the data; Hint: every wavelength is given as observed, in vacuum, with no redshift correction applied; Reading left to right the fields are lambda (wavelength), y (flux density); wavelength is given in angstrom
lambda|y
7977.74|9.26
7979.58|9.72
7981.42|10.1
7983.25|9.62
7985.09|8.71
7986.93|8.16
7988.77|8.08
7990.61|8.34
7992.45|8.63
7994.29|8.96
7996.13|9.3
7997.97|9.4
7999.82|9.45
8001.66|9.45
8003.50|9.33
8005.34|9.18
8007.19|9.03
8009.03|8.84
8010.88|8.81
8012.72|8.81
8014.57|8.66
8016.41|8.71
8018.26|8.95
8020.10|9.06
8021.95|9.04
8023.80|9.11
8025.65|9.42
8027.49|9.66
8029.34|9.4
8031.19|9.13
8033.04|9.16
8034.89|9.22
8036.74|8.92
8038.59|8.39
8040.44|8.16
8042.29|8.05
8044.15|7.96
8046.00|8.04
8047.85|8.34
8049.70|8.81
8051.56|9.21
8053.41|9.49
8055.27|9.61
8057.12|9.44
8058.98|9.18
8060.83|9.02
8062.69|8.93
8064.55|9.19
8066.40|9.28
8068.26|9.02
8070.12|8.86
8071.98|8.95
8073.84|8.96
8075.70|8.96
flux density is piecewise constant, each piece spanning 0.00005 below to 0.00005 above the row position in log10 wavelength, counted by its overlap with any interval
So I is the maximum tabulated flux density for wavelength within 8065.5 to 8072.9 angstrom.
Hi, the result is 9.28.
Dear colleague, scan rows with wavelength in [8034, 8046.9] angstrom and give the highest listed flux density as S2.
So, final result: 9.22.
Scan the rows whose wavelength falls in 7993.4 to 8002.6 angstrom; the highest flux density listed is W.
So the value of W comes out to 9.45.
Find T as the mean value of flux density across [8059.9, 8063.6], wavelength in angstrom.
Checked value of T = 8.98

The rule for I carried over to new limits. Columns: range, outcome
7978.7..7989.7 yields 10.1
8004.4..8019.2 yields 9.18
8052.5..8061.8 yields 9.61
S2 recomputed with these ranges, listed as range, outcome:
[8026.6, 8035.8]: 9.66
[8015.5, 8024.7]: 9.11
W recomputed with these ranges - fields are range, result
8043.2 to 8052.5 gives 9.21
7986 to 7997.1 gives 9.3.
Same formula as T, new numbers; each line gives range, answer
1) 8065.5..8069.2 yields 9.14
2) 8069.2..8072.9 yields 8.9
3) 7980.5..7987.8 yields 9.16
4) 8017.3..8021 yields 9.01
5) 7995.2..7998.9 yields 9.33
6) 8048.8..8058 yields 9.31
